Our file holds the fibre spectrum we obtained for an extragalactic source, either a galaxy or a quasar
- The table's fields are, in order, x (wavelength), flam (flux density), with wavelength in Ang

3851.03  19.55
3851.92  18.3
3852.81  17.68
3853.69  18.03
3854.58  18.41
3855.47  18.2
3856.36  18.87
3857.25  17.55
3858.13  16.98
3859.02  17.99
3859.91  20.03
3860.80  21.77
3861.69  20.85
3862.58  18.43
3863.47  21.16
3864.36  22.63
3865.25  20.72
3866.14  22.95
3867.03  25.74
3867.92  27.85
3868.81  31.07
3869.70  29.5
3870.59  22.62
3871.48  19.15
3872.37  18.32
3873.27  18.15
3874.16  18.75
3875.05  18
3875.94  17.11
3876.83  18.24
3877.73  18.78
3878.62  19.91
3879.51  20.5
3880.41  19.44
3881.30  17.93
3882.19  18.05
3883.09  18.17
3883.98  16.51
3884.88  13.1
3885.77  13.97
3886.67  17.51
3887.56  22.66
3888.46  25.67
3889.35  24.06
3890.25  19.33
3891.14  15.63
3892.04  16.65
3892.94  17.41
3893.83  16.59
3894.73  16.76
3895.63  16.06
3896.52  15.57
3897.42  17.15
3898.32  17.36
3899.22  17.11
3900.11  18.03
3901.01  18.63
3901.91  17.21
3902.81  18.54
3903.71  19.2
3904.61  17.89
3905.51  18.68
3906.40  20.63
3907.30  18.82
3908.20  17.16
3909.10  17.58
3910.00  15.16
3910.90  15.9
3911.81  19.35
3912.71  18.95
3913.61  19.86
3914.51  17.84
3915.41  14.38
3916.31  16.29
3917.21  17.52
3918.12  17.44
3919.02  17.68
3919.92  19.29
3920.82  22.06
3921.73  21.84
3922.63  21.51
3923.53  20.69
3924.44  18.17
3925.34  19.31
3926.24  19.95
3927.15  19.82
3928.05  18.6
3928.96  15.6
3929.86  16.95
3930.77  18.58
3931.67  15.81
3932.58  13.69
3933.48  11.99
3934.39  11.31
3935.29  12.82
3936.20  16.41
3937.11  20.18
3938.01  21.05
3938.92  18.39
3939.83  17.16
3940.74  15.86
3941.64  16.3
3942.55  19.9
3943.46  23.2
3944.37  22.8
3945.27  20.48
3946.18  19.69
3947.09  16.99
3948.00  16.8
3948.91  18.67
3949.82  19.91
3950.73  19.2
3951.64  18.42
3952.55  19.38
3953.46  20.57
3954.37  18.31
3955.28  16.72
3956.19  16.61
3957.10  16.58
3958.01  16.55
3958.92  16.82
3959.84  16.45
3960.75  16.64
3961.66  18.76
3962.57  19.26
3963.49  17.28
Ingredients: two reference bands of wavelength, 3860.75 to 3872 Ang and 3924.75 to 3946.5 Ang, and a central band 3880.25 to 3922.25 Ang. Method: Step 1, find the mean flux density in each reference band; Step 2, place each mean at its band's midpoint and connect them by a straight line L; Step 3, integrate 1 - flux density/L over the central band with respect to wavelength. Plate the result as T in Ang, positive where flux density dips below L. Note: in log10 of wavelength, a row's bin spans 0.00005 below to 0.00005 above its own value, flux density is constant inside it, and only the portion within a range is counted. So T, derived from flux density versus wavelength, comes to 5.0 Ang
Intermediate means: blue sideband 23.5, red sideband 17.7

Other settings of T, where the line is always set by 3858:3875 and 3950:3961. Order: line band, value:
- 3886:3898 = 1.29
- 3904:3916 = 1.20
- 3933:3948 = 0.55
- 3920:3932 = -0.04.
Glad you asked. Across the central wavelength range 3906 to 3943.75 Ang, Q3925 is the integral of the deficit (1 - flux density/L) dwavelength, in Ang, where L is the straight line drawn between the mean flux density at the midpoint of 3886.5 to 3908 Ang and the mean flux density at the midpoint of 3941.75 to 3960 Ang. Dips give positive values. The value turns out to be 1.5 Ang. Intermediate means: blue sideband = 18.5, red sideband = 18.7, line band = 17.9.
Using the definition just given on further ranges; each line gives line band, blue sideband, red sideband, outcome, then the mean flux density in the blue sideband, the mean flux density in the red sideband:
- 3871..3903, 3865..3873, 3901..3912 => 4.6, 24.2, 18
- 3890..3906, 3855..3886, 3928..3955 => 1.4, 20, 17.8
